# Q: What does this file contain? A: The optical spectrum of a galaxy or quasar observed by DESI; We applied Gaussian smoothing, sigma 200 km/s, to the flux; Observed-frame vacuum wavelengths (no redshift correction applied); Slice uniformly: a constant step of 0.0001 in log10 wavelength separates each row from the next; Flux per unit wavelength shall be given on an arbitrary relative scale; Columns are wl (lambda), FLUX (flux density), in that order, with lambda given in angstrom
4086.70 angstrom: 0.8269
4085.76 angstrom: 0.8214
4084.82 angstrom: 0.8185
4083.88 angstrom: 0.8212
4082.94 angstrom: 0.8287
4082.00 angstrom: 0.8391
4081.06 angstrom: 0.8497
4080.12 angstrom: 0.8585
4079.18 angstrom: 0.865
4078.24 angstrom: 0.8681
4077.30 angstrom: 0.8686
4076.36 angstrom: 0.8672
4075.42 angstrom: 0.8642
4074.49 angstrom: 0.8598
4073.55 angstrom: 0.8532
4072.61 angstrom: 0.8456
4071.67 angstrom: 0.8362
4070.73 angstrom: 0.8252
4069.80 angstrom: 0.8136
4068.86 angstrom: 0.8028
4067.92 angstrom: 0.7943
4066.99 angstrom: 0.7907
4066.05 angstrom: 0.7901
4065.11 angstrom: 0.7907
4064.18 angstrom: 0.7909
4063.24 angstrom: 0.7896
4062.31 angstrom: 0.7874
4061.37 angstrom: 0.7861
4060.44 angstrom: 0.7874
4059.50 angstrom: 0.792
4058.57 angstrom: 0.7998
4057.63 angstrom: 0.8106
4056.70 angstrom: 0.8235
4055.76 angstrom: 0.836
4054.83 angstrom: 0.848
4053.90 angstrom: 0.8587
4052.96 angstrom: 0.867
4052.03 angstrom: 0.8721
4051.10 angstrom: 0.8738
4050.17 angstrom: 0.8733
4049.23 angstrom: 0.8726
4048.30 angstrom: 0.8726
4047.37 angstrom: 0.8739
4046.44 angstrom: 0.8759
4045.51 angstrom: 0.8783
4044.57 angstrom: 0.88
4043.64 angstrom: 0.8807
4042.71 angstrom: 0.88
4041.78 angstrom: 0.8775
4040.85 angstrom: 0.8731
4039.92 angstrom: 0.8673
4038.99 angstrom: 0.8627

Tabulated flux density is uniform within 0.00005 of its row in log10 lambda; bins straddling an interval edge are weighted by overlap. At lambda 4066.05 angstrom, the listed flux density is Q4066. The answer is 0.7901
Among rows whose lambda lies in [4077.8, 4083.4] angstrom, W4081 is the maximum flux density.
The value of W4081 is 0.8681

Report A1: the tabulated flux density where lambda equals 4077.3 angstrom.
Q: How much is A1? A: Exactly 0.8686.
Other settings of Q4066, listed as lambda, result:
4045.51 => 0.8783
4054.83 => 0.848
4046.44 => 0.8759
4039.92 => 0.8673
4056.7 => 0.8235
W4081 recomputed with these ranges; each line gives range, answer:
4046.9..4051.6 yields 0.8739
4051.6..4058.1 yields 0.8721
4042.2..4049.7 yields 0.8807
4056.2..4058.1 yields 0.8235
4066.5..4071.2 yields 0.8252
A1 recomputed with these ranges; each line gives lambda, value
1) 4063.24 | 0.7896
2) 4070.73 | 0.8252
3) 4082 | 0.8391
